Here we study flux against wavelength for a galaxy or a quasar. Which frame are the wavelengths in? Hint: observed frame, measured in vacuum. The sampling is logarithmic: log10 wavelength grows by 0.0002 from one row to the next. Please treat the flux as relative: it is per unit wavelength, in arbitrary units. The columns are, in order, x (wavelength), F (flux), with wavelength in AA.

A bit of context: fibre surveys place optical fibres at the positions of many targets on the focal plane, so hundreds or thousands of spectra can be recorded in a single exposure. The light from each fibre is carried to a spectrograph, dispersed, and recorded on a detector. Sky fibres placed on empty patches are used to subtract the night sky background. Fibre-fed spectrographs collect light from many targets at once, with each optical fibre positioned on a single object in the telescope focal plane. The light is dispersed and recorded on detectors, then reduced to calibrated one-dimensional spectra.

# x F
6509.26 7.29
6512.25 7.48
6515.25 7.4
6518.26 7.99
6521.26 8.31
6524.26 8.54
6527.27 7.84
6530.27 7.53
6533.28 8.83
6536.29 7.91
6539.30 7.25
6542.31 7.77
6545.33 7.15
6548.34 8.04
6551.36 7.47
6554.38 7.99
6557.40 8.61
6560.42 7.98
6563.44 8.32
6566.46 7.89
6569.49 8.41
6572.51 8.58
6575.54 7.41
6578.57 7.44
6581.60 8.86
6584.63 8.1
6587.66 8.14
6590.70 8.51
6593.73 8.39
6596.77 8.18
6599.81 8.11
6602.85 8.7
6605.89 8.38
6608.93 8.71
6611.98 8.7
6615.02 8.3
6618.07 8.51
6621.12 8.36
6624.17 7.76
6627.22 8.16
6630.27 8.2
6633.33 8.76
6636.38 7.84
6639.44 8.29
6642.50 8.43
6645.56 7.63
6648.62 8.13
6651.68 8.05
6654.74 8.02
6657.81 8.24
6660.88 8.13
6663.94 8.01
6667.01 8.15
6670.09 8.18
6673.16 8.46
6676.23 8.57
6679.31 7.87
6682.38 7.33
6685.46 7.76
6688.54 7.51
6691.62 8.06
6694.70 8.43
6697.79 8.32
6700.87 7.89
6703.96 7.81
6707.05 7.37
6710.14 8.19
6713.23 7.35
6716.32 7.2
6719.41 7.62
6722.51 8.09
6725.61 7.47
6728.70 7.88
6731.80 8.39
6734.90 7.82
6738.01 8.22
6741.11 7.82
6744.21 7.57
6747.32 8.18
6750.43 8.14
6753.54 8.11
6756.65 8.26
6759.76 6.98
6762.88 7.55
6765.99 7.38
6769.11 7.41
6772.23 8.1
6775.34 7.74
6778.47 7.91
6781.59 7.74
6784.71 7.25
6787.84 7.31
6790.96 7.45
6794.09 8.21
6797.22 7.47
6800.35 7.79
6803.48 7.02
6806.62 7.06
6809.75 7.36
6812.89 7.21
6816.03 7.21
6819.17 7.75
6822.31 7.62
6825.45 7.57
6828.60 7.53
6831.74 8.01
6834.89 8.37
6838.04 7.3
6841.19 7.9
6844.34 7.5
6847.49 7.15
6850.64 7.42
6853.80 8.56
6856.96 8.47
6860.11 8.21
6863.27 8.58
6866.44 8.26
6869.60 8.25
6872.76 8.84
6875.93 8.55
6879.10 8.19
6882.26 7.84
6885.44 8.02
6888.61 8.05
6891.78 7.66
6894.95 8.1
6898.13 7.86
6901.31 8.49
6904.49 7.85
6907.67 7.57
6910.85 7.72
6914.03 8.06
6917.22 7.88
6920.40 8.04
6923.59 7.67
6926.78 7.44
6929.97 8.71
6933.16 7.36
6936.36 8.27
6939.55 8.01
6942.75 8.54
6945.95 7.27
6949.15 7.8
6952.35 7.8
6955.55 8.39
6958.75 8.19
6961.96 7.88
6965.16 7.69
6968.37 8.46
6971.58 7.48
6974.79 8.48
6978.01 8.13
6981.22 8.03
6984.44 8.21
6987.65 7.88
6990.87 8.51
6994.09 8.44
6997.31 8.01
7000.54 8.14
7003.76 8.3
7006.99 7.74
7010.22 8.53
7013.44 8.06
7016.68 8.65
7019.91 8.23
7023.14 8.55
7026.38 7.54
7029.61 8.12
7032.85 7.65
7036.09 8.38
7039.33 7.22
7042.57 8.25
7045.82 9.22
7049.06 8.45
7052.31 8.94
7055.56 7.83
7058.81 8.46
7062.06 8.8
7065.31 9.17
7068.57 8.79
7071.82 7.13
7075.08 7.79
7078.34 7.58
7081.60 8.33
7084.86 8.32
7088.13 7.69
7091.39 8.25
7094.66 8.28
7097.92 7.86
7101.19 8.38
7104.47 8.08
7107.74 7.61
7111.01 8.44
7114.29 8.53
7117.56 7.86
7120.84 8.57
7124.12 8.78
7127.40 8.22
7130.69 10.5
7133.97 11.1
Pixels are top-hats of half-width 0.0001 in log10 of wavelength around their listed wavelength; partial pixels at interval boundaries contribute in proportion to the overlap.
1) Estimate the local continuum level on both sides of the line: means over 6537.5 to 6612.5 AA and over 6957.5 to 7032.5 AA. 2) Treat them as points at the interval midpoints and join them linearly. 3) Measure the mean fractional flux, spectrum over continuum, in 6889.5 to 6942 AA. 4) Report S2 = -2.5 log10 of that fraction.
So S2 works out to 0.027 mag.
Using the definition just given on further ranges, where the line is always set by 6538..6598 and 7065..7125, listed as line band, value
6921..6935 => 0.04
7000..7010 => 0.00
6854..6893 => -0.02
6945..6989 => 0.02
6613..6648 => -0.02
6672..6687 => 0.01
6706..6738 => 0.04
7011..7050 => -0.01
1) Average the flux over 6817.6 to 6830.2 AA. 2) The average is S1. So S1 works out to 7.62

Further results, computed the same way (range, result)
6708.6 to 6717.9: 7.59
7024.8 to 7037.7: 7.93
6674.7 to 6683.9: 7.93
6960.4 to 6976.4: 8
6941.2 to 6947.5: 7.9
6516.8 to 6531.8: 8.05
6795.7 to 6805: 7.43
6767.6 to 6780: 7.79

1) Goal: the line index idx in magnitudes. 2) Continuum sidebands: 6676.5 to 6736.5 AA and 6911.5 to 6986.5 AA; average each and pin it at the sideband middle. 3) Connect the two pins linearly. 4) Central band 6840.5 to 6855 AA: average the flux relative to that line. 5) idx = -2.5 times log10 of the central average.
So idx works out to 0.03 mag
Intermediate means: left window 7.82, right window 7.99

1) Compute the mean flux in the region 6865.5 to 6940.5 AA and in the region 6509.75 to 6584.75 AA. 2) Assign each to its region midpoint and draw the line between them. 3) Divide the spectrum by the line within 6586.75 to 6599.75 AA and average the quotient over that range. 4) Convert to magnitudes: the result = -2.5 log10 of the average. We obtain -0.04 mag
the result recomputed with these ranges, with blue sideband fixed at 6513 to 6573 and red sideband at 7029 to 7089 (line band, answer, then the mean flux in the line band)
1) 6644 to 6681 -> -0.01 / 8.12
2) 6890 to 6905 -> 0.02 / 8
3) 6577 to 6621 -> -0.05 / 8.36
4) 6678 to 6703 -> 0.02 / 7.9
